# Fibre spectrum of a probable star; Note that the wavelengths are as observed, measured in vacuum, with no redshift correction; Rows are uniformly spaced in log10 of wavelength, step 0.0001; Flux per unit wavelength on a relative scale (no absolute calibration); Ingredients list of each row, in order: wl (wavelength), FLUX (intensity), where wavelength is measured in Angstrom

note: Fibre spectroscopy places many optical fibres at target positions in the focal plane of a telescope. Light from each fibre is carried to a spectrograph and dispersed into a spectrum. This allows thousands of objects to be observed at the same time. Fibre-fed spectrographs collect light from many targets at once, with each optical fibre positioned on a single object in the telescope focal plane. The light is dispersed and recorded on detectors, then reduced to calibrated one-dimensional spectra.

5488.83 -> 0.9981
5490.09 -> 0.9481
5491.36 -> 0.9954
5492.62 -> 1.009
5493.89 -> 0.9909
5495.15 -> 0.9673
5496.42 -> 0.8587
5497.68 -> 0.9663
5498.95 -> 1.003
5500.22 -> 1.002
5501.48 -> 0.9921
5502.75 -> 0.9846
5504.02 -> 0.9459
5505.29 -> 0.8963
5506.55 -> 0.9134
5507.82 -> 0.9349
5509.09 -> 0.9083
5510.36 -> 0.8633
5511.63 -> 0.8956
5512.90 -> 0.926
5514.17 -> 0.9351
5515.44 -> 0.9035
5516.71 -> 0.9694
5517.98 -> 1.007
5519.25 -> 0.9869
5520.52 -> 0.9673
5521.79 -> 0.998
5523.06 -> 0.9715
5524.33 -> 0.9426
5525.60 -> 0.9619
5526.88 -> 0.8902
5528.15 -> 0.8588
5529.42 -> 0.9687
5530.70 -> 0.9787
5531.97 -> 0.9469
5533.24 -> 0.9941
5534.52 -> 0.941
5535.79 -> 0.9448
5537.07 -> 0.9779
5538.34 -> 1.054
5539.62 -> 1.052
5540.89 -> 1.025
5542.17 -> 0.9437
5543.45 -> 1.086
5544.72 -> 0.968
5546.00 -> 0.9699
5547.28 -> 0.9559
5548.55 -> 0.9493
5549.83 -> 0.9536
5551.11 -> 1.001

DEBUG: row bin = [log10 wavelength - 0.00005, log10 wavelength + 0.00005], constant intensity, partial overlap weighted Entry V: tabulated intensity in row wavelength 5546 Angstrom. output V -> 0.9699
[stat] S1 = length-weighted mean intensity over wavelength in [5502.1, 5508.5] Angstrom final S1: 0.934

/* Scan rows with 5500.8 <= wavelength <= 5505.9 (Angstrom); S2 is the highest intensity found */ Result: 0.9921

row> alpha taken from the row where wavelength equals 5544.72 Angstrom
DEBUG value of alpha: 0.968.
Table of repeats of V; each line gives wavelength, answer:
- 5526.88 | 0.8902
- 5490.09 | 0.9481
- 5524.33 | 0.9426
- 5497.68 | 0.9663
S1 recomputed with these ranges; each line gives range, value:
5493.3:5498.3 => 0.947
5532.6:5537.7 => 0.964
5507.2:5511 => 0.901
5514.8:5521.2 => 0.968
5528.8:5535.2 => 0.966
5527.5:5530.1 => 0.914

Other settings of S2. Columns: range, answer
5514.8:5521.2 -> 1.007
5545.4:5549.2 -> 0.9699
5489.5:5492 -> 0.9954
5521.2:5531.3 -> 0.998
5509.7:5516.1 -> 0.9351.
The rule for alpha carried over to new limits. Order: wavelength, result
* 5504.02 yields 0.9459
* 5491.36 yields 0.9954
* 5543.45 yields 1.086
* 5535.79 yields 0.9448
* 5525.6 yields 0.9619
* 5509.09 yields 0.9083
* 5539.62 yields 1.052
